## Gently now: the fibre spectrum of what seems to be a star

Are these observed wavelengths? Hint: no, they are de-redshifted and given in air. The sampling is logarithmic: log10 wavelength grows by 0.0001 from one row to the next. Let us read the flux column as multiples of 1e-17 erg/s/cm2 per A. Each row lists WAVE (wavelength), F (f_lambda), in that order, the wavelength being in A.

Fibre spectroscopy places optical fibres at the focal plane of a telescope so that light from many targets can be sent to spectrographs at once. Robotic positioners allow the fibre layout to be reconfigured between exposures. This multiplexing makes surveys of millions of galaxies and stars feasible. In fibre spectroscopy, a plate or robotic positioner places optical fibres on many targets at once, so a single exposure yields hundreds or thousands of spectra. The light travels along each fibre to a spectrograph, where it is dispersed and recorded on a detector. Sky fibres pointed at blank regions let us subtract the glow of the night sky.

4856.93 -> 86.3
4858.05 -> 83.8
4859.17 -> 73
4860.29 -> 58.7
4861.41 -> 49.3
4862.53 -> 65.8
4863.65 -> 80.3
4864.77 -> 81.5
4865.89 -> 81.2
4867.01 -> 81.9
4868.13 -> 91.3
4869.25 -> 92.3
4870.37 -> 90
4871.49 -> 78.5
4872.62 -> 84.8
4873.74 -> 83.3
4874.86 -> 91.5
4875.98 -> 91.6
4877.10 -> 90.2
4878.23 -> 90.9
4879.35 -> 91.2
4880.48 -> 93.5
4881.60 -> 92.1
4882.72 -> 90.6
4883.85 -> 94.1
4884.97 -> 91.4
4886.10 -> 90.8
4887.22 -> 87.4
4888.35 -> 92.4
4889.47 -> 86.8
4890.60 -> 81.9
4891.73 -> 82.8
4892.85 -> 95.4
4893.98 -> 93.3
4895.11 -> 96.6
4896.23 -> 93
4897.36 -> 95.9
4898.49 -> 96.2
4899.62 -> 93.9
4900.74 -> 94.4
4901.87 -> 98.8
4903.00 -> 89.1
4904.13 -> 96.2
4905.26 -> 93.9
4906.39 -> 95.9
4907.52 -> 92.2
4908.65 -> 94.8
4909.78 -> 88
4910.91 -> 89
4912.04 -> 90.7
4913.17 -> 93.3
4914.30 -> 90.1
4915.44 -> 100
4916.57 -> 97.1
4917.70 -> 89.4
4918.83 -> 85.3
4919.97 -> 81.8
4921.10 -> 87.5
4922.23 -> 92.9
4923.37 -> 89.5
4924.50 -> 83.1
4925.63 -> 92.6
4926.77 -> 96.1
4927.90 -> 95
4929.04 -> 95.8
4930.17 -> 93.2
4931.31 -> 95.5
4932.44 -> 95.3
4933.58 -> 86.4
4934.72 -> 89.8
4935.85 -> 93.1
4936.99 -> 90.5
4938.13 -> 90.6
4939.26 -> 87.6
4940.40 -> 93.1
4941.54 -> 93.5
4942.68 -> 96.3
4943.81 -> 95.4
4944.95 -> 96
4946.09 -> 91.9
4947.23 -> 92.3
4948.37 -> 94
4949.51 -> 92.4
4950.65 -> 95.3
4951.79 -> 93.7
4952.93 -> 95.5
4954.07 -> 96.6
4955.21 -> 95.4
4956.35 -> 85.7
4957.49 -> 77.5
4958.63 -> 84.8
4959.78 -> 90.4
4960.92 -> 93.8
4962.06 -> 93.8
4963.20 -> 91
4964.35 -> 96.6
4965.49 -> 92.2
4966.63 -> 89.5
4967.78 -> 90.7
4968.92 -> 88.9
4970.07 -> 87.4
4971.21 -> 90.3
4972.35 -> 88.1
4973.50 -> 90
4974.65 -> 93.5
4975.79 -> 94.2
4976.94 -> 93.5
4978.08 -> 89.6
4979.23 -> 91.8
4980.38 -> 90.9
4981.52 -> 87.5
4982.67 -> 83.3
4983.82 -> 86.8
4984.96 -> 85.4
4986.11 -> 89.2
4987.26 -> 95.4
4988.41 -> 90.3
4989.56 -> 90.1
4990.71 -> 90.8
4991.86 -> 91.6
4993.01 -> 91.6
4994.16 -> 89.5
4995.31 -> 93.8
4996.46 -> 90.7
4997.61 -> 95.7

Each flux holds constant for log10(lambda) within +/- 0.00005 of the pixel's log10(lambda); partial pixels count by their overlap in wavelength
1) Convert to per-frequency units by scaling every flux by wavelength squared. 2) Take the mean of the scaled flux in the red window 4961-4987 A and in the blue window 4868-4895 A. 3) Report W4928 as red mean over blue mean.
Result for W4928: 1.0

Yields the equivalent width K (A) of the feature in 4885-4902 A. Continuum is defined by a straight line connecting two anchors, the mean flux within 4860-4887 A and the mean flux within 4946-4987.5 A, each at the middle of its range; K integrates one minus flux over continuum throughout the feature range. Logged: -1.1 A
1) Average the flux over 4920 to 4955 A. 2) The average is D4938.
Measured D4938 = 92.6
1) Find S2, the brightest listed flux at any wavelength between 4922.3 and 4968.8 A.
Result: 96.6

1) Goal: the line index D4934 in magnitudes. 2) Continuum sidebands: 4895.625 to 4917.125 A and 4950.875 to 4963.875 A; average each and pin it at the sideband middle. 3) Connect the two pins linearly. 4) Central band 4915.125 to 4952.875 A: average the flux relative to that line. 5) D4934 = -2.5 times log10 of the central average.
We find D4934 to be 0.00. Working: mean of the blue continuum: 93.8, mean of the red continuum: 90.9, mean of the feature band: 92.2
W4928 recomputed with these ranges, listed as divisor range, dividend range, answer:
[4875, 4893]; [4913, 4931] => 1.03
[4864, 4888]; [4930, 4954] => 1.08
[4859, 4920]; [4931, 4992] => 1.06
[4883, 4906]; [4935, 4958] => 1.02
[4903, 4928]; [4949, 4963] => 1.01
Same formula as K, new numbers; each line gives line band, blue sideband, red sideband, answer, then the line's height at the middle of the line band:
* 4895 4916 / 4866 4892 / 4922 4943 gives -0.8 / 90.3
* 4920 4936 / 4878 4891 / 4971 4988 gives -0.2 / 90.2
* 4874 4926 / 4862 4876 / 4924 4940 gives -2.2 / 87.8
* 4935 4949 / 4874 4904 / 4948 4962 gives -0.2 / 91.4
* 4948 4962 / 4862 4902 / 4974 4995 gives -0.2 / 89.9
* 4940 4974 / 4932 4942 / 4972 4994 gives -0.4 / 90.6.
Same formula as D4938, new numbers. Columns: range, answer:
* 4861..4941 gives 89.8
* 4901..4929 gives 91.8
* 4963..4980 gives 91.1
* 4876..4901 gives 91.6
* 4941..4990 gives 91.2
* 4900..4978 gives 91.9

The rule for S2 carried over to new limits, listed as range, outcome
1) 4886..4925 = 100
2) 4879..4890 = 94.1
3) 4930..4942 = 95.5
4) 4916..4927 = 97.1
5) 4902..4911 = 96.2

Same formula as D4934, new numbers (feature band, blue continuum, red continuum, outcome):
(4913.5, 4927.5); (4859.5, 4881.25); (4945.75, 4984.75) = -0.04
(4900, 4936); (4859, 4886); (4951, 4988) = -0.06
